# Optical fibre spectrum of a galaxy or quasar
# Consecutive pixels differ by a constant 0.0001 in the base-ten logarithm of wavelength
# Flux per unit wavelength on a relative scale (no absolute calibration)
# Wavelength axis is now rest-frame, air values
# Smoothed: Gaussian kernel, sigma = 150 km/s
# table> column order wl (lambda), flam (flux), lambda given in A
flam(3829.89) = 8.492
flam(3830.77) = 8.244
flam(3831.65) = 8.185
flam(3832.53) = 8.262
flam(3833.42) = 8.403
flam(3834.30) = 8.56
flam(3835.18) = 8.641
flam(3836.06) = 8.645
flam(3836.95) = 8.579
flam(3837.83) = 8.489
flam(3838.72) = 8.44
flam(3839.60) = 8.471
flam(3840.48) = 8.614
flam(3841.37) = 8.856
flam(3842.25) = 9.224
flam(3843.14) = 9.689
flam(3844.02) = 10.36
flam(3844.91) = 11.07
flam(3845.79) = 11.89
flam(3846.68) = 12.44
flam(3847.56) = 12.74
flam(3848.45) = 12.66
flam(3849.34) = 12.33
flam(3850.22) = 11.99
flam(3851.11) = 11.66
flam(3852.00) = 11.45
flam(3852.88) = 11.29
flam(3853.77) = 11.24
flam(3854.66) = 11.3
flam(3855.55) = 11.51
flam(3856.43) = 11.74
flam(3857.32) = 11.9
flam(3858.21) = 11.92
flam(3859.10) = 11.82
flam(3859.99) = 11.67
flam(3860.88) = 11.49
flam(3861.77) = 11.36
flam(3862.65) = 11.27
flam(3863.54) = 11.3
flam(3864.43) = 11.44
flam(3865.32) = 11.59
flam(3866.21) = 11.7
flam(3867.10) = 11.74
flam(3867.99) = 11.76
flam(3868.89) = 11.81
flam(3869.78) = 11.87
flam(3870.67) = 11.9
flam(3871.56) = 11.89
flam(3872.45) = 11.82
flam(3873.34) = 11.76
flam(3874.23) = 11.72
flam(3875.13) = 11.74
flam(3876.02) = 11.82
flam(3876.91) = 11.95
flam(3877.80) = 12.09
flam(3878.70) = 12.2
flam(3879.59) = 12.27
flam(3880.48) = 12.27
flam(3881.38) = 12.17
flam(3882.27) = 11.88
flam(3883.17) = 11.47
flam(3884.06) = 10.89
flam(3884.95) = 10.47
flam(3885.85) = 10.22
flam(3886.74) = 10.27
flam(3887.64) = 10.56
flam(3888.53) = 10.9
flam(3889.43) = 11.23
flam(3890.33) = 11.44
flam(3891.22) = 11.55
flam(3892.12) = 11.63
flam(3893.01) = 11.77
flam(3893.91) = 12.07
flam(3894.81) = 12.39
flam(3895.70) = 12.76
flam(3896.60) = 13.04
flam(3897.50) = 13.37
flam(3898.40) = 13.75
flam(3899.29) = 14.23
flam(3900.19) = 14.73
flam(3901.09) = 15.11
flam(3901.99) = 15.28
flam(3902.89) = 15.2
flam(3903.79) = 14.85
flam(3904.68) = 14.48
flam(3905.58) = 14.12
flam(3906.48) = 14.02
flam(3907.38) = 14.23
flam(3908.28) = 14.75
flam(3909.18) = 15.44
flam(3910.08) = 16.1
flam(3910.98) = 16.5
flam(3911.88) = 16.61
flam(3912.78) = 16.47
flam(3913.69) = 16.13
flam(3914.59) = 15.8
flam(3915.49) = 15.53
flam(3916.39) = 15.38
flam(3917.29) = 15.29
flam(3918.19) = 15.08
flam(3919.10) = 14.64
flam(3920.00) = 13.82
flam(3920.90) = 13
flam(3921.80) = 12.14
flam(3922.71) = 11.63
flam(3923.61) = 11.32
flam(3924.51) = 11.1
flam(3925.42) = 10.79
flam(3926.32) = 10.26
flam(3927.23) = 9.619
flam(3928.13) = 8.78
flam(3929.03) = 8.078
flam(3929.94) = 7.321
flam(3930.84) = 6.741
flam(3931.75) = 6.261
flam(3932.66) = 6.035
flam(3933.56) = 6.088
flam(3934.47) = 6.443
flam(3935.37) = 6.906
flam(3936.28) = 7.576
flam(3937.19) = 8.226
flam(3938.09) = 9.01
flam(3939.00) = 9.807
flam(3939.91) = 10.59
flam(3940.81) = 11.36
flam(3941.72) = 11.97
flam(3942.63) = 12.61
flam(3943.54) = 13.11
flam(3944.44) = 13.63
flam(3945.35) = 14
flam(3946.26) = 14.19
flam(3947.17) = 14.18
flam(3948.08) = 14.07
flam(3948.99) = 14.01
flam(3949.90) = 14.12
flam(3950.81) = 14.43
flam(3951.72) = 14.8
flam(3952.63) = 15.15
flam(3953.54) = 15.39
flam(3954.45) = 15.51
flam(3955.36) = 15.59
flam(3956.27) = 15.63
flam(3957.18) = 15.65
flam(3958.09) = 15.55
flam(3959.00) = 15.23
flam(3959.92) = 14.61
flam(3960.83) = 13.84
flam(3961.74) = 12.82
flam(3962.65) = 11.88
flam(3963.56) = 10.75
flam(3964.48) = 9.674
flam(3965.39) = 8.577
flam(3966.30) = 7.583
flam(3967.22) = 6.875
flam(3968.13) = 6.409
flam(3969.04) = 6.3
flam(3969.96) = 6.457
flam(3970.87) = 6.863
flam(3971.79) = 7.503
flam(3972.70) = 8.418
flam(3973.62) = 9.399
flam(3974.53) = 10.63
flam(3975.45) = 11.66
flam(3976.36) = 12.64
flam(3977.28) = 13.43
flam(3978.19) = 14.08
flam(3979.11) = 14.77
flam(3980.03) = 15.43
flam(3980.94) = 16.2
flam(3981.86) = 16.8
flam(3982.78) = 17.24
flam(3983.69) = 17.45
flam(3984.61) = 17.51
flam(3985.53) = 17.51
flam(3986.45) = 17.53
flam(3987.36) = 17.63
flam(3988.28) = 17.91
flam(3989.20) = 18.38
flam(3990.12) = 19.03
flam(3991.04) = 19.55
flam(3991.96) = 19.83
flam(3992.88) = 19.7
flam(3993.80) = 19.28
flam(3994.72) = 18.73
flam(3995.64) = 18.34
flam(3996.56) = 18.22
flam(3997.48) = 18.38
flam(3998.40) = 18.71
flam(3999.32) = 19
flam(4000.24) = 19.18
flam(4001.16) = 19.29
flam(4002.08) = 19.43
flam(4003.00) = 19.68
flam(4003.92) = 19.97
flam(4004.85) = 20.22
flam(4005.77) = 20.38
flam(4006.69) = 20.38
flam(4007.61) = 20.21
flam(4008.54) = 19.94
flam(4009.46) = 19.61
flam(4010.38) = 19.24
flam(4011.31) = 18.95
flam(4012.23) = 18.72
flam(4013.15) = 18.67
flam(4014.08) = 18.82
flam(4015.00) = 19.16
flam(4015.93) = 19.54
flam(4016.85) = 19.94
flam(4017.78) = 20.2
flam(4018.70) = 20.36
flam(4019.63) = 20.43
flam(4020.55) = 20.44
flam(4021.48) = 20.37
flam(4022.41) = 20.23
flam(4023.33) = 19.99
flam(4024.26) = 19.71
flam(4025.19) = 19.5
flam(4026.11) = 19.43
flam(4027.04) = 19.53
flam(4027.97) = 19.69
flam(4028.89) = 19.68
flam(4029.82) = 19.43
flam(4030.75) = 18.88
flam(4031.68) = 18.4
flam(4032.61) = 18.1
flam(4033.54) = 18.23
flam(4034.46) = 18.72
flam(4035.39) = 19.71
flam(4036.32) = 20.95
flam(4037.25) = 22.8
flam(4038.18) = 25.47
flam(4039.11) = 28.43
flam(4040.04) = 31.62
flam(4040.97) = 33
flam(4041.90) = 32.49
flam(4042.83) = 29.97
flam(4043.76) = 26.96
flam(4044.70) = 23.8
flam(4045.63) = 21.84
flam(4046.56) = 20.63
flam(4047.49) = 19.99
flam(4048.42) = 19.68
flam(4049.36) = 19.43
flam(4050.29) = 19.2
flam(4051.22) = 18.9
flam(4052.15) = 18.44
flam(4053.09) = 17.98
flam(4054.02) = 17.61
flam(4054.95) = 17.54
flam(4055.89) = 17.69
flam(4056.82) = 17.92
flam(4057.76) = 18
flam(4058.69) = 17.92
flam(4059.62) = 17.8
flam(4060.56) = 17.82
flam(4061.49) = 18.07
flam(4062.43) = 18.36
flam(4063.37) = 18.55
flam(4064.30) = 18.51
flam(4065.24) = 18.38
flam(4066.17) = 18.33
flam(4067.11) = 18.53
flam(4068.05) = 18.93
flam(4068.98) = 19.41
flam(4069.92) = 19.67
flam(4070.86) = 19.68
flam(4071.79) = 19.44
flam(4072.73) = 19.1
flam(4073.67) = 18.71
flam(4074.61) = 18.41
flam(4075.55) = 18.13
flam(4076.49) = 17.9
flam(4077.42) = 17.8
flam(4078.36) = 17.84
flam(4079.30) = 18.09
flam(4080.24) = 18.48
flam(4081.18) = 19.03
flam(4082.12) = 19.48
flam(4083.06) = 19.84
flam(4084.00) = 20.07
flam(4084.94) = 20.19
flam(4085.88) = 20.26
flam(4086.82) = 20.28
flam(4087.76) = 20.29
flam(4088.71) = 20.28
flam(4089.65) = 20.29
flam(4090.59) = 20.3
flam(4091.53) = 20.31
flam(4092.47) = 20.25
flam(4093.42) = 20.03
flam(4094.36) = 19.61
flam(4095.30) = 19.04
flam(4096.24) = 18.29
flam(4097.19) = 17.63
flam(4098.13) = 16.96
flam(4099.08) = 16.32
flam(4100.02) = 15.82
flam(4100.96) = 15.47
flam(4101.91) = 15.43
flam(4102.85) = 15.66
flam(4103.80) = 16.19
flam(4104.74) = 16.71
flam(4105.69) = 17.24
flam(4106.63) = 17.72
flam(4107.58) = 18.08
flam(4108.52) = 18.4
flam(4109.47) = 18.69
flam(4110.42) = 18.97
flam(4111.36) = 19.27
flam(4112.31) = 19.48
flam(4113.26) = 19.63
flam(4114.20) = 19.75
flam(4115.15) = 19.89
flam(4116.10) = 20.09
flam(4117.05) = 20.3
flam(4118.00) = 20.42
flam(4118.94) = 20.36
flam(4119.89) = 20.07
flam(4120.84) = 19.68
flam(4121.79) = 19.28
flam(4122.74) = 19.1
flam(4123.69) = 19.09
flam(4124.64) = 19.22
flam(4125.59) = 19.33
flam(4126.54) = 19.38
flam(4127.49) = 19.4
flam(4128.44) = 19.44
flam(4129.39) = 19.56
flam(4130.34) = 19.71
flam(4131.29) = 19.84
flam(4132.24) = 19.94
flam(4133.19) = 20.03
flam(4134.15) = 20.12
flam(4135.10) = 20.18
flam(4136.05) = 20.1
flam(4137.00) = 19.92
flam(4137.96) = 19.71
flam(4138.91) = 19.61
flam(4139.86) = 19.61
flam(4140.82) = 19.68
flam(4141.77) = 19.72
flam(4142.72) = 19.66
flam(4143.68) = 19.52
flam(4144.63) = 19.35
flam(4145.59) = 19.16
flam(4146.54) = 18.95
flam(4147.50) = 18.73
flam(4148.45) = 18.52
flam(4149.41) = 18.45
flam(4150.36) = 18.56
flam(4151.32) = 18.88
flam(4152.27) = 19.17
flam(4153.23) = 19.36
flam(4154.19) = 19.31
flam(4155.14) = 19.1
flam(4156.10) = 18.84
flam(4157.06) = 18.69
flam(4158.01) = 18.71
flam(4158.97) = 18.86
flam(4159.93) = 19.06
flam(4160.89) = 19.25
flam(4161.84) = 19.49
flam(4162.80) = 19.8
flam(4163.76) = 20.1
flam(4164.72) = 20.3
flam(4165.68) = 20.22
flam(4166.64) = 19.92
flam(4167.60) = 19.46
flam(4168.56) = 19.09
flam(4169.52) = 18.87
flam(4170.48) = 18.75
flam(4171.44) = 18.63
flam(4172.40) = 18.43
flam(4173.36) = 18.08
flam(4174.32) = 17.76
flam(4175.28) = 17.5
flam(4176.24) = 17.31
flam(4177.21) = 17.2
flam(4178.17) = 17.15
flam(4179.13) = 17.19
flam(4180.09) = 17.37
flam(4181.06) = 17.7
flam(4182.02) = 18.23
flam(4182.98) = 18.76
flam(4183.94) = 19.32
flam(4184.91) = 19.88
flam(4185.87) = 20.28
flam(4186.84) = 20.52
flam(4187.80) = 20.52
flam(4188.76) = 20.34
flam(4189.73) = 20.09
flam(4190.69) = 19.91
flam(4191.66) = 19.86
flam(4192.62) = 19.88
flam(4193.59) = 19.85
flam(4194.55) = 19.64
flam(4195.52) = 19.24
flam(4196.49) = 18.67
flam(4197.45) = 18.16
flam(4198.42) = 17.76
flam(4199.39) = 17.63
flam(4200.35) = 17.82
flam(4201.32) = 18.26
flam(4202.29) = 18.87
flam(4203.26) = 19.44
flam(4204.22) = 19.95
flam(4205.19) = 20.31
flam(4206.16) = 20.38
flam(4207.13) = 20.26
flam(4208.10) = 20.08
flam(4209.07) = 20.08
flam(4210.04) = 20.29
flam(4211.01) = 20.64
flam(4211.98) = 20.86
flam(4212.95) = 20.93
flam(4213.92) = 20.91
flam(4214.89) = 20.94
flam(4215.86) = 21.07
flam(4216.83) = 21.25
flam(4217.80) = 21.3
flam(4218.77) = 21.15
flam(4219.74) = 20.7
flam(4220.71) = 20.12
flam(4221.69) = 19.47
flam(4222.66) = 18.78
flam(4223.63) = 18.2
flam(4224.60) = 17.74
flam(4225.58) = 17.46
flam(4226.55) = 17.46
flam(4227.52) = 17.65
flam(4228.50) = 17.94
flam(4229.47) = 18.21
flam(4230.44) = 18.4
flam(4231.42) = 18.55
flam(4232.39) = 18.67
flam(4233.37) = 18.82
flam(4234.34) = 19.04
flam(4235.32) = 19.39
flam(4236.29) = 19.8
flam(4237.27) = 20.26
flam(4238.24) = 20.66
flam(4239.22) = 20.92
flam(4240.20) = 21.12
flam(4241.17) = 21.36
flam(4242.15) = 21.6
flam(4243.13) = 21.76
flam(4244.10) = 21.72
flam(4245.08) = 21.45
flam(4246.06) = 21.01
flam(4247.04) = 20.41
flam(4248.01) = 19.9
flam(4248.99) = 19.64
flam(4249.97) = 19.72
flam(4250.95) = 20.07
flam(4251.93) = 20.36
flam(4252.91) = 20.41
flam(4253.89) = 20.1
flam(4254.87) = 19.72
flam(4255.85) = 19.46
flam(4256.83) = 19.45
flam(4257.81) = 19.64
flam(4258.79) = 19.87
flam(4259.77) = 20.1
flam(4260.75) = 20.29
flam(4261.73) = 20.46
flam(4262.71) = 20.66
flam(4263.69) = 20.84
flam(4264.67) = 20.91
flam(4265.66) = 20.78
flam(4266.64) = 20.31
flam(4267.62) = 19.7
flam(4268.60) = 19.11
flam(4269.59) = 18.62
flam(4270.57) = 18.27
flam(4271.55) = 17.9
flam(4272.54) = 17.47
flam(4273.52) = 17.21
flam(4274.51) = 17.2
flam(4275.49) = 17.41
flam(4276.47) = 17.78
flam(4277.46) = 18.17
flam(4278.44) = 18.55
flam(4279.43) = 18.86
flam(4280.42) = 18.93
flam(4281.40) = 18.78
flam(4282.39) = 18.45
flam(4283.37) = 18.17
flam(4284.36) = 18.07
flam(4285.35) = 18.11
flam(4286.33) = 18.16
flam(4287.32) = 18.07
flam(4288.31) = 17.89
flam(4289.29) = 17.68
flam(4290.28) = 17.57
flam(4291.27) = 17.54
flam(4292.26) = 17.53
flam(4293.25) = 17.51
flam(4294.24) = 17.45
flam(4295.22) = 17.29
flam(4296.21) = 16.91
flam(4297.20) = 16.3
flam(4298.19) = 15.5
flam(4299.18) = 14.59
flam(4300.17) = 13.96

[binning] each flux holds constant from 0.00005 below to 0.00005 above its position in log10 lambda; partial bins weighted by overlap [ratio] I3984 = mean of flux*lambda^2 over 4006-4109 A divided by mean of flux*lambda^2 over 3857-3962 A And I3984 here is 1.70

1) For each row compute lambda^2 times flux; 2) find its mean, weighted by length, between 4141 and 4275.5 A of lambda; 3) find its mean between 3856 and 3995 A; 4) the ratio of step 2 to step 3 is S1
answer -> 1.76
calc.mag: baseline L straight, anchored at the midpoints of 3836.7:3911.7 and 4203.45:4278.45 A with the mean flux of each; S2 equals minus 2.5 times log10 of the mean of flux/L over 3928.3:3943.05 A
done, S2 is 0.497 mag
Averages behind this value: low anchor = 12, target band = 8.44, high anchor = 19.7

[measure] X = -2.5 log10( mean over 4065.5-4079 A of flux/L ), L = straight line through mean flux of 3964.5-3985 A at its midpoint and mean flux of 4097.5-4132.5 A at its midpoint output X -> -0.14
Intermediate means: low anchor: 11.4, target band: 18.7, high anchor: 18.6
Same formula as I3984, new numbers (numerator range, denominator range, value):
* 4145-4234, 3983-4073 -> 1.04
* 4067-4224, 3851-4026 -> 1.53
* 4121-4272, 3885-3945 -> 1.85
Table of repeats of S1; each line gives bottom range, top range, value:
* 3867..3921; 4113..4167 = 1.68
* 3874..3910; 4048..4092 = 1.62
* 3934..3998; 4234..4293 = 1.66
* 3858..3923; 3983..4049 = 1.69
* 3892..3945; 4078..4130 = 1.69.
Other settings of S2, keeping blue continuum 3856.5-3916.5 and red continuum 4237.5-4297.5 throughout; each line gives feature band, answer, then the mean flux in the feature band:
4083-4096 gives -0.23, 20.1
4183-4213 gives -0.09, 19.6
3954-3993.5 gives 0.05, 13.7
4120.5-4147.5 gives -0.16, 19.6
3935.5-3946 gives 0.24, 11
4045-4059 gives -0.21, 18.9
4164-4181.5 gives -0.05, 18.4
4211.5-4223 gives -0.13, 20.6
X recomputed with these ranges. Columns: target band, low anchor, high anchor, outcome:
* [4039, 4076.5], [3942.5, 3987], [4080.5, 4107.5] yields -0.21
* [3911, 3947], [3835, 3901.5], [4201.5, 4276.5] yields 0.12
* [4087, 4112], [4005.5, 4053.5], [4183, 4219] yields 0.13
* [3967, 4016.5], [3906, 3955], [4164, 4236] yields -0.18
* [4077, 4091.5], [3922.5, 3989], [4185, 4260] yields -0.23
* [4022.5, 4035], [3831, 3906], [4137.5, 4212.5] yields -0.23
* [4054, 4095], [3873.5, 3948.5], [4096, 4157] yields -0.10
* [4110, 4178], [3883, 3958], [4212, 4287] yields -0.12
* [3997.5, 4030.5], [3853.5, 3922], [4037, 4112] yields -0.13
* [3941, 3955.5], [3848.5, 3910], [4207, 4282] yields -0.03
